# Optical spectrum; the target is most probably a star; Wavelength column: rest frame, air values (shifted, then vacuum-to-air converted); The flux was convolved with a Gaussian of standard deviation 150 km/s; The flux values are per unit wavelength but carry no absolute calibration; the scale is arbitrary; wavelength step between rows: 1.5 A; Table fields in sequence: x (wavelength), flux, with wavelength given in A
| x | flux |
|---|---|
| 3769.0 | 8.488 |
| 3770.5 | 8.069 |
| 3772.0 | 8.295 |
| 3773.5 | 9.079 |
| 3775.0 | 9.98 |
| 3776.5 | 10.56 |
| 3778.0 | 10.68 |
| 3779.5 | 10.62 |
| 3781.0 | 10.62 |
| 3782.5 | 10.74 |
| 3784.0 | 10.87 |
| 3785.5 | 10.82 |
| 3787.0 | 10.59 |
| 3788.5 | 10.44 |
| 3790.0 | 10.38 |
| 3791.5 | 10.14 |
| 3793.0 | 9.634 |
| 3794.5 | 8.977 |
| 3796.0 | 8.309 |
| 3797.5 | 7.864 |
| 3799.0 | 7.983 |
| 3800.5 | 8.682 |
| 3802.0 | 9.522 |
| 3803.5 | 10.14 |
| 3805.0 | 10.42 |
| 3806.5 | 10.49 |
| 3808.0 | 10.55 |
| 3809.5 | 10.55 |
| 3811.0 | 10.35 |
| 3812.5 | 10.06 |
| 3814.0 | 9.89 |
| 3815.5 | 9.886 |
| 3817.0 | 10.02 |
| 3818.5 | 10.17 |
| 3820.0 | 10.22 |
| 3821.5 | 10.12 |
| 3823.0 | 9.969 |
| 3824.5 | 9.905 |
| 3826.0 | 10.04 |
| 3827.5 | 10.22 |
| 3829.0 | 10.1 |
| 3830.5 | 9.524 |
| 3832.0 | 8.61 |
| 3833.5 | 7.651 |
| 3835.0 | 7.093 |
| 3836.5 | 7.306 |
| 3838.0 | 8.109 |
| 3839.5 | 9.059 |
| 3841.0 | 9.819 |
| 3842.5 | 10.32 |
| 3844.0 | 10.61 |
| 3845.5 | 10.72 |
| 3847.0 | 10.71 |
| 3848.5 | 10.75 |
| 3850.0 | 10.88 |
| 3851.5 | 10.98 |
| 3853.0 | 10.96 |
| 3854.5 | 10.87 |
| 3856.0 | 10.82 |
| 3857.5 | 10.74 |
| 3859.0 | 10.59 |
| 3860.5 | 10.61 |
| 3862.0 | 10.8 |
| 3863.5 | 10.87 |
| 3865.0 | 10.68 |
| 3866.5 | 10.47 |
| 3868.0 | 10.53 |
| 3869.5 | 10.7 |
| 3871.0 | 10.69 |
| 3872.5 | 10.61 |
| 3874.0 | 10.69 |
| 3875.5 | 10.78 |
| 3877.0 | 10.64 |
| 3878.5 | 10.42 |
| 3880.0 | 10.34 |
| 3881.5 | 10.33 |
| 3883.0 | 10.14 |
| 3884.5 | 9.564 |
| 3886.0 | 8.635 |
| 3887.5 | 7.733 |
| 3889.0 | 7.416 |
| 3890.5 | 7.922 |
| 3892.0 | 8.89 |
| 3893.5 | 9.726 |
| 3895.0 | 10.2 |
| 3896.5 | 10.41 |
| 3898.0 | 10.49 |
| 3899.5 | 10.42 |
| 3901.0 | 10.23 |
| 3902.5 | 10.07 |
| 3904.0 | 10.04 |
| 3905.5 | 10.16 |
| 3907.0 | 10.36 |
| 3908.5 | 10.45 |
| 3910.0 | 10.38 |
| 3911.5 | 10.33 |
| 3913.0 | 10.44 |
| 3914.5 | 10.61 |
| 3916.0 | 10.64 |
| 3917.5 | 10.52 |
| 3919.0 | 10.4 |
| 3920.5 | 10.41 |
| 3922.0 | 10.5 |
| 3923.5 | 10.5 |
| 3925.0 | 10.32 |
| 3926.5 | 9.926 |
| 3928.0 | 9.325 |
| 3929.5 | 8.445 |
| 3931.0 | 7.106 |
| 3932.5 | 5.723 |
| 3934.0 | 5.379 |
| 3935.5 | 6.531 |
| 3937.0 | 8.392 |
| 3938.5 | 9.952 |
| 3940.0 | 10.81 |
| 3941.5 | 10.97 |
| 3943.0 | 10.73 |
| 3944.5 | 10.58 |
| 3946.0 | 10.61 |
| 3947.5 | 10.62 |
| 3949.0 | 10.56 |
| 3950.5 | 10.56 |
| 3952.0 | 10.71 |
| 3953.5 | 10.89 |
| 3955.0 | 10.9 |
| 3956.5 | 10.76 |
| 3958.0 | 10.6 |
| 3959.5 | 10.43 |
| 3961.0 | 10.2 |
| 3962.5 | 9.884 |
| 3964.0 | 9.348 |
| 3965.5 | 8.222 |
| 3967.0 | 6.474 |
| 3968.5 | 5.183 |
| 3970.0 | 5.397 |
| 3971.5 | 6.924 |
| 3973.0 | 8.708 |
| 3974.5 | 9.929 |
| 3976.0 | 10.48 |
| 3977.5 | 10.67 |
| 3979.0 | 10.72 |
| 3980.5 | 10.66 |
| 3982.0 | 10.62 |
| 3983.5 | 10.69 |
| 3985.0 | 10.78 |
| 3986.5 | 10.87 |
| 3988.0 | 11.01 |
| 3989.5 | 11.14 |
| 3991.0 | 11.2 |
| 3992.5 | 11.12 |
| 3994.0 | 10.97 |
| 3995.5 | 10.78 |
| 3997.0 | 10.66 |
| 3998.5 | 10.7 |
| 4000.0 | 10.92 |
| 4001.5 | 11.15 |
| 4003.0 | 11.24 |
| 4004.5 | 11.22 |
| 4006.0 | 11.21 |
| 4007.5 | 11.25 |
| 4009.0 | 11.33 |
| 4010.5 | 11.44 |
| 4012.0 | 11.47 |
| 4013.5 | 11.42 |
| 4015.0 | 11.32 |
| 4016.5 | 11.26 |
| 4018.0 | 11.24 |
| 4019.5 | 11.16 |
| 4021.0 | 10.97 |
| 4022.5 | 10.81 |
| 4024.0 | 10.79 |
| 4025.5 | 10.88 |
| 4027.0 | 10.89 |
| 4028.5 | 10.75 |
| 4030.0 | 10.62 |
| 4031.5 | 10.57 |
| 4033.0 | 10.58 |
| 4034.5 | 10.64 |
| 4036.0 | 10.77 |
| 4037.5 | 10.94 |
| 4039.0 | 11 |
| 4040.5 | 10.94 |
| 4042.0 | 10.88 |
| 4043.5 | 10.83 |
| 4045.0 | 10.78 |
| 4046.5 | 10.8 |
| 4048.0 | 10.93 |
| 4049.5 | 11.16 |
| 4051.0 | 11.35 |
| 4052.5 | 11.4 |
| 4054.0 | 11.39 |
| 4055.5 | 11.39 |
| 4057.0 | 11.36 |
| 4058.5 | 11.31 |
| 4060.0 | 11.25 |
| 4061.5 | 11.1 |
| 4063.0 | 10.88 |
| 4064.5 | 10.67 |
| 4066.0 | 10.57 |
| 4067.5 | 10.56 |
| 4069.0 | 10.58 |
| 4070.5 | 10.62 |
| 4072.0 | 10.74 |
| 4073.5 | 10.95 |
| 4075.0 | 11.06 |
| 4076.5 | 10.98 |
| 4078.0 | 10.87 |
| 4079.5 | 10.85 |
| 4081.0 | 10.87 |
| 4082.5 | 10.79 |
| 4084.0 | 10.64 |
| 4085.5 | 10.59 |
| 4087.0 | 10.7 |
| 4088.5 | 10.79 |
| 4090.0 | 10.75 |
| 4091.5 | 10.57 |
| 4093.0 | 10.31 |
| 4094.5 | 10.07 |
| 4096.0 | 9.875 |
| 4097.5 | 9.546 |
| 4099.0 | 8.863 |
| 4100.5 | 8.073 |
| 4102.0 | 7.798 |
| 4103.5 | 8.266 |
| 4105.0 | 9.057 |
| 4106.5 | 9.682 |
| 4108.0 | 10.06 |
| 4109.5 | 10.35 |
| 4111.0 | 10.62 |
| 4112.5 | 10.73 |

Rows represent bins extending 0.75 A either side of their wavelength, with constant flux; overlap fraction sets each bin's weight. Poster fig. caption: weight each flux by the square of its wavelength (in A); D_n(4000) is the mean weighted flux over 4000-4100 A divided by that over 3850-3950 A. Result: 1.17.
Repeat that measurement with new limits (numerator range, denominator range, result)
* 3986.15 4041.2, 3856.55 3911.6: 1.16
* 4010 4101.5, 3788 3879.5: 1.21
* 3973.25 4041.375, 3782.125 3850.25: 1.23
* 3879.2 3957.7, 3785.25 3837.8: 1.08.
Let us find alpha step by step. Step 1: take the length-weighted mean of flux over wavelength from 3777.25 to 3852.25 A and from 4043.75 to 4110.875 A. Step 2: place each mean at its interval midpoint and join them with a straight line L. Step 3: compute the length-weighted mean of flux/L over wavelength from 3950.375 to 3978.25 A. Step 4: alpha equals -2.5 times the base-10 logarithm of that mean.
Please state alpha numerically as 0.11 mag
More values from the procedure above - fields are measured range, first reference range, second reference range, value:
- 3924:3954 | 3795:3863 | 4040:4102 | 0.09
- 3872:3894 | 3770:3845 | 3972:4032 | 0.06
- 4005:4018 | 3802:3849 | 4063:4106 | -0.13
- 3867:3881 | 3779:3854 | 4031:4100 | -0.06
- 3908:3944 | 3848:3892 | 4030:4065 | 0.10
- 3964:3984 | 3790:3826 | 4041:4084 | 0.19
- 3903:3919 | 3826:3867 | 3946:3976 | -0.08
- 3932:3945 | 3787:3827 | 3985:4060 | 0.20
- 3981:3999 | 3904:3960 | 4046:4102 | -0.07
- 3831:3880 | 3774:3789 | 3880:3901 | -0.04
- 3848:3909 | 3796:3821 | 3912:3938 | -0.09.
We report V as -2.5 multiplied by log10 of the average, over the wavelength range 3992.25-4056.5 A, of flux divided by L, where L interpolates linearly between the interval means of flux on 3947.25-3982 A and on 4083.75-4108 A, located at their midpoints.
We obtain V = -0.149 mag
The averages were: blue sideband 9.52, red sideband 9.72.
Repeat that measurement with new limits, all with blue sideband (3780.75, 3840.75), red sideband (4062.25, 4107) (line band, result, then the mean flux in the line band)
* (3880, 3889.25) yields 0.07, 9.16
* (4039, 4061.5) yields -0.10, 11.1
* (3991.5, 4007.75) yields -0.10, 11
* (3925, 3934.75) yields 0.25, 7.86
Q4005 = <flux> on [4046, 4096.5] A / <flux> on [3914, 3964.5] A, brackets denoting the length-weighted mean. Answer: 1.1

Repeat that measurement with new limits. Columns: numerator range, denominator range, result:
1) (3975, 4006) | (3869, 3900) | 1.11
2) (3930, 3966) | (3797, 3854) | 0.98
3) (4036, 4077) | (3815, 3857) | 1.12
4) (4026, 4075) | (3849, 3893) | 1.07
